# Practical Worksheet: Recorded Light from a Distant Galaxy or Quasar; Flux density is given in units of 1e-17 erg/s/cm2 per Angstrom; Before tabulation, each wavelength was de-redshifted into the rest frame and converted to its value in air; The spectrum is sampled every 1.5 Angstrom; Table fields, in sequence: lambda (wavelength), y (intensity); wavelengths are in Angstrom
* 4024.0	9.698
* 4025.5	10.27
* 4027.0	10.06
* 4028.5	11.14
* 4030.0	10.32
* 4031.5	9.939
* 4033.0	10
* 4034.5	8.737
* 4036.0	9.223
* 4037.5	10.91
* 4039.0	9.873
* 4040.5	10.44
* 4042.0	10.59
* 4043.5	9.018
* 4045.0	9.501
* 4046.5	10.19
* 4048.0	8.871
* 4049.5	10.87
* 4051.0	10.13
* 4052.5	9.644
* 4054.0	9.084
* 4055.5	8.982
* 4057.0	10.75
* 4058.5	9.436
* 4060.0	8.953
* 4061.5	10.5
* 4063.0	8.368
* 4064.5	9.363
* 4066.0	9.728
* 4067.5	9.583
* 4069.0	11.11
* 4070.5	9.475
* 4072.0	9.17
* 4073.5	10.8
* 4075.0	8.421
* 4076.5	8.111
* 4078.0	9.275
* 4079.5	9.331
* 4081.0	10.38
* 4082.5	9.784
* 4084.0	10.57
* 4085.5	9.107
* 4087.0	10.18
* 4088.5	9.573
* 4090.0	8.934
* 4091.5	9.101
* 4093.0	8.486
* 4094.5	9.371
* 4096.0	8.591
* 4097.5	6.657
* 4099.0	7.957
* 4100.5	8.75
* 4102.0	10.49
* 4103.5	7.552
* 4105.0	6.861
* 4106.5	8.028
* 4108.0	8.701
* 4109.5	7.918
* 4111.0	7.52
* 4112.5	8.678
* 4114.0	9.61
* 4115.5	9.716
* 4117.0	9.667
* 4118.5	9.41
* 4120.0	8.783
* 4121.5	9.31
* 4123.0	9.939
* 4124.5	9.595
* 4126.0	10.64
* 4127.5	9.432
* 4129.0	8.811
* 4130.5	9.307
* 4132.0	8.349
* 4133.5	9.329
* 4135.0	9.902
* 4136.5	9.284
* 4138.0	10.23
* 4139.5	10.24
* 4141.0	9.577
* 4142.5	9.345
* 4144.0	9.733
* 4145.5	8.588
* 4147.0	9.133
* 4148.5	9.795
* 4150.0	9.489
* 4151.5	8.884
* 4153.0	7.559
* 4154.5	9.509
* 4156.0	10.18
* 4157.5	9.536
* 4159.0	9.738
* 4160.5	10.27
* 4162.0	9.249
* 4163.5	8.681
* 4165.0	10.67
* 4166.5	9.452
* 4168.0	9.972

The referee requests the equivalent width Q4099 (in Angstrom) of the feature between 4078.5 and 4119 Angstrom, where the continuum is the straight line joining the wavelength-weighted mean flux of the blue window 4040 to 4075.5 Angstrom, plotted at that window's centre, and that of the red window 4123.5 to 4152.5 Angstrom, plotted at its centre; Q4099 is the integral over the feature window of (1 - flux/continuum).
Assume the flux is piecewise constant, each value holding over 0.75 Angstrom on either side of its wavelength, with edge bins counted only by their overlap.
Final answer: 2.8 Angstrom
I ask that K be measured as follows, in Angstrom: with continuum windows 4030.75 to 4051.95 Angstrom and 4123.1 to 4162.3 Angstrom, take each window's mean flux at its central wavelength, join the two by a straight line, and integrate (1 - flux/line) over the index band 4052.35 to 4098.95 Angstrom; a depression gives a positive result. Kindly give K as 1.82 Angstrom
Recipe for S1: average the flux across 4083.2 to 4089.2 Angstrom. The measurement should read 9.86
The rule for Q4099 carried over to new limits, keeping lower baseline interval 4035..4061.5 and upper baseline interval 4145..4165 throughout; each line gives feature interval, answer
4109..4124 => 0.67 Angstrom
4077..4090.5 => -0.03 Angstrom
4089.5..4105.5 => 1.90 Angstrom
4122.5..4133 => 0.04 Angstrom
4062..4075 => 0.10 Angstrom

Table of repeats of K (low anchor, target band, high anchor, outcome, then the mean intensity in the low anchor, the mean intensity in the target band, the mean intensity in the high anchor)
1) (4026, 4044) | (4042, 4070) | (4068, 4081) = 0.19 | 10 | 9.69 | 9.52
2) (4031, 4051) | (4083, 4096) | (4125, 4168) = 0.42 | 9.87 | 9.37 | 9.47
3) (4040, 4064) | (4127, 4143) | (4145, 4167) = 0.02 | 9.7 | 9.44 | 9.39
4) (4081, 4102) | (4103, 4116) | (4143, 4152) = 1.26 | 9.11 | 8.27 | 9.28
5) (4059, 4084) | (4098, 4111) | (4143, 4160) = 1.71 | 9.55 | 8.21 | 9.3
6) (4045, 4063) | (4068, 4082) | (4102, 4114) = -0.72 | 9.7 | 9.57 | 8.16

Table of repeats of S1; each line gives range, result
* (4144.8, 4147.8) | 8.88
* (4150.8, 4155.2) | 8.64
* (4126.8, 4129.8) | 9.12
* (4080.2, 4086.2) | 9.96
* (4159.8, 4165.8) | 9.71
